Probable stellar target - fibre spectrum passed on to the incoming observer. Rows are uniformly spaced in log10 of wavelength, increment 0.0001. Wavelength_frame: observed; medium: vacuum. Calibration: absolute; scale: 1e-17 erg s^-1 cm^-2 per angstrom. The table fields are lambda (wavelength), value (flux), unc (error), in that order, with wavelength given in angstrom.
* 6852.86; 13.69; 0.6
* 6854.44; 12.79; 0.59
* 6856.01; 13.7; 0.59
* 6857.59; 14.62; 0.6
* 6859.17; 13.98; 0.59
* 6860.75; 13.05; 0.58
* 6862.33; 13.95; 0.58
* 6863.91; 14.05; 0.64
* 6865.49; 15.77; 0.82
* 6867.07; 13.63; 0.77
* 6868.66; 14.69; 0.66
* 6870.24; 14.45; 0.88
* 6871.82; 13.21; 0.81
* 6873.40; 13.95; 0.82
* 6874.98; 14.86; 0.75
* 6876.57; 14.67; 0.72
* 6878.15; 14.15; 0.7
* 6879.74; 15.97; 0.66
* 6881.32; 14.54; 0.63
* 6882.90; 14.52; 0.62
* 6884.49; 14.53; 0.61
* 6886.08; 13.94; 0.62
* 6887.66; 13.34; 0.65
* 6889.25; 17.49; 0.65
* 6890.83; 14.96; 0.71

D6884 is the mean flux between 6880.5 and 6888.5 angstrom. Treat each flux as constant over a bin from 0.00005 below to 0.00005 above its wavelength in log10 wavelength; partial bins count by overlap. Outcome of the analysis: 14.2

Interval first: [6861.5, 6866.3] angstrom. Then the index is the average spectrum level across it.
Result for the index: 14.6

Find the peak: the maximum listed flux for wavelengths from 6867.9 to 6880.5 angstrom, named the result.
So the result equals 15.97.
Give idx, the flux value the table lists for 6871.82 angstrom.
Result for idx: 13.21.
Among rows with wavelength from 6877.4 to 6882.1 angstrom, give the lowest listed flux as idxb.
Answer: 14.15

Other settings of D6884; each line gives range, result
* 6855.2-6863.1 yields 13.9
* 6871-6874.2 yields 13.6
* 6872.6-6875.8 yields 14.4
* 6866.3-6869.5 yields 14.1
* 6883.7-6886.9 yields 14.2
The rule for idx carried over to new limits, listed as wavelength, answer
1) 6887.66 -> 13.34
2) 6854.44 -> 12.79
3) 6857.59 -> 14.62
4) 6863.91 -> 14.05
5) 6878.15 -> 14.15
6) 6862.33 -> 13.95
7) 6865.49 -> 15.77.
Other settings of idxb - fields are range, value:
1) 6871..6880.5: 13.21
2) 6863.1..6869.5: 13.63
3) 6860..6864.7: 13.05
